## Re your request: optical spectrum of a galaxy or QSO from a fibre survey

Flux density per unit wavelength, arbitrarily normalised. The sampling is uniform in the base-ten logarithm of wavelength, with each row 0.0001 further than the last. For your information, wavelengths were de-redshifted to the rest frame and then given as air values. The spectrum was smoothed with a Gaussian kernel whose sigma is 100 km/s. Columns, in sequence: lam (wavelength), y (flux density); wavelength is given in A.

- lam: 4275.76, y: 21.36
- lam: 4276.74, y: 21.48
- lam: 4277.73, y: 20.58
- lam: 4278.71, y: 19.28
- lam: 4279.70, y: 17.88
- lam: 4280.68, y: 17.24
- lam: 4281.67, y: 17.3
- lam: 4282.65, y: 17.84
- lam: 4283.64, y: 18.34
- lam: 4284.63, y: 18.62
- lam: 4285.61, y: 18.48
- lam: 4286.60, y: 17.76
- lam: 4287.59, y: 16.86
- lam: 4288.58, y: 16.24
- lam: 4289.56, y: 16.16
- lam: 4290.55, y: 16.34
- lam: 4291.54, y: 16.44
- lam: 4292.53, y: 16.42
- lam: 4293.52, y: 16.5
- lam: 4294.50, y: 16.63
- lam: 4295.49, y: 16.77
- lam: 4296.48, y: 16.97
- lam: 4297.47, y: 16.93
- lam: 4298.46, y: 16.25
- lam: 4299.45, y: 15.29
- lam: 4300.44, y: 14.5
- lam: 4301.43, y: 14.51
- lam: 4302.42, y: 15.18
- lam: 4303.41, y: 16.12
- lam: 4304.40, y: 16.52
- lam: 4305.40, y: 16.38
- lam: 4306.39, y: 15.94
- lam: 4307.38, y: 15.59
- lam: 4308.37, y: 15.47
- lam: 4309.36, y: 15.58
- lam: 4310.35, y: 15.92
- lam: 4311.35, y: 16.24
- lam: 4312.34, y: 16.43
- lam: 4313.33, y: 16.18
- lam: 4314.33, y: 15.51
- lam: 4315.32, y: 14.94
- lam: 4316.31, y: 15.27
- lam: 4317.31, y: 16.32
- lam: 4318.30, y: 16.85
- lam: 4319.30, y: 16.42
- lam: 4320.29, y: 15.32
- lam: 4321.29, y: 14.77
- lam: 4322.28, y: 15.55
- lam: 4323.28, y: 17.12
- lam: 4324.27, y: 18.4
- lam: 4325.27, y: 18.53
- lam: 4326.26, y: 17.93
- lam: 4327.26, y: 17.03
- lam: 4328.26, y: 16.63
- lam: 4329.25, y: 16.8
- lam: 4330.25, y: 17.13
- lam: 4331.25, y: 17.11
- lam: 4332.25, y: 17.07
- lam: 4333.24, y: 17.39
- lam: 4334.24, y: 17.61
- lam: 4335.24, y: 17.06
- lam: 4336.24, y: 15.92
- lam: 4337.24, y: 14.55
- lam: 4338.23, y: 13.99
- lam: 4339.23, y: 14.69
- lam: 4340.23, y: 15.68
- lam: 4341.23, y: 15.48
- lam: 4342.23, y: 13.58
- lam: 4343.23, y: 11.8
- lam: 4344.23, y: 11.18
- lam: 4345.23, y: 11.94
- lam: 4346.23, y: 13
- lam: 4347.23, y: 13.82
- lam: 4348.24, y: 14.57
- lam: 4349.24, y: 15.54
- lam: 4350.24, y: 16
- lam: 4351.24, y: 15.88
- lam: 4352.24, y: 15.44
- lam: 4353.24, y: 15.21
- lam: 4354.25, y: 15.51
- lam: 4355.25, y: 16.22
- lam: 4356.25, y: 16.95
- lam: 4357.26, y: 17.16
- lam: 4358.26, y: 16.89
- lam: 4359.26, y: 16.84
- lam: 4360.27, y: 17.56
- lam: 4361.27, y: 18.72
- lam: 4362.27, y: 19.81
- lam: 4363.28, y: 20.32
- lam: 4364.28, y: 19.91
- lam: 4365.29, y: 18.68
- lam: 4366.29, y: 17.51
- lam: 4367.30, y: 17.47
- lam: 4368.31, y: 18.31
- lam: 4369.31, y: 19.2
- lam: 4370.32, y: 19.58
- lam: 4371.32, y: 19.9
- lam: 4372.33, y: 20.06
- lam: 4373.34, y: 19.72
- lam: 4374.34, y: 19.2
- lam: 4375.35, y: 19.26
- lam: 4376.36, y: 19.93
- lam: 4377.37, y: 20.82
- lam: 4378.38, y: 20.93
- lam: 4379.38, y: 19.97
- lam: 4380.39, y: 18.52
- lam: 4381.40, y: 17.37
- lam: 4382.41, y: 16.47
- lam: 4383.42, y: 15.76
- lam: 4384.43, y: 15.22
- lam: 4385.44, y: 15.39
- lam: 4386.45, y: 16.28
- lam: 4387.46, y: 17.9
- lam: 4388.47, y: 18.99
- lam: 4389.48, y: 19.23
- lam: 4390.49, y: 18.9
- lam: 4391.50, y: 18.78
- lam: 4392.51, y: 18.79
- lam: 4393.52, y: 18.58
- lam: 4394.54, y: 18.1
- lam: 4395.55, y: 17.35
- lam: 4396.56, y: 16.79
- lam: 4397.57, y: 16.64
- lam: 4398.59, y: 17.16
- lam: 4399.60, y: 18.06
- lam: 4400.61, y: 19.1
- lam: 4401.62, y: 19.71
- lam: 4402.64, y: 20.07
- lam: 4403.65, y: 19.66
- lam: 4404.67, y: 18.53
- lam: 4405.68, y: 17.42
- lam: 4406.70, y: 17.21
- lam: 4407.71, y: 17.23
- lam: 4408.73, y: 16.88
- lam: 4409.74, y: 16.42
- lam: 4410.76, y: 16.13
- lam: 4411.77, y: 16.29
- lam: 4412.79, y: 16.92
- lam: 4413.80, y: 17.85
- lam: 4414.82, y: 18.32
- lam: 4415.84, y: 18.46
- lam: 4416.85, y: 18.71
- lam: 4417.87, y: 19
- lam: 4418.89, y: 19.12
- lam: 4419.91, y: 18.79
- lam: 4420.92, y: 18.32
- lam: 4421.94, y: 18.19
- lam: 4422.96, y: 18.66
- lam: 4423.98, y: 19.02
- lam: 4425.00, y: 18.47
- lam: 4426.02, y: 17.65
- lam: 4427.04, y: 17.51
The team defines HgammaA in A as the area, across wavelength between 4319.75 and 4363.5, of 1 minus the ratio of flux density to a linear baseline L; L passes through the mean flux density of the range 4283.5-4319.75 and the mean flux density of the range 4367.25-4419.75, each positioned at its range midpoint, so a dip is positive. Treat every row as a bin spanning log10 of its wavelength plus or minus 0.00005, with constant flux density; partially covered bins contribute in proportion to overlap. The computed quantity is 2.8 A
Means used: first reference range 16.3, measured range 16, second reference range 18.2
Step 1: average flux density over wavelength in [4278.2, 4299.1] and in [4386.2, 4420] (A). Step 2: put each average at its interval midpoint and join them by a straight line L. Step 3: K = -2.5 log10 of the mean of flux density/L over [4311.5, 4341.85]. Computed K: 0.075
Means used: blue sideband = 17.2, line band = 16.3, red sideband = 18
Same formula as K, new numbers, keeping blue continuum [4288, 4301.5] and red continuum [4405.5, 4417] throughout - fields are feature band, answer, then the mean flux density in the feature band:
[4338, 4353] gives 0.17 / 14.2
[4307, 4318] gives 0.04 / 15.8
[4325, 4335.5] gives -0.05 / 17.3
